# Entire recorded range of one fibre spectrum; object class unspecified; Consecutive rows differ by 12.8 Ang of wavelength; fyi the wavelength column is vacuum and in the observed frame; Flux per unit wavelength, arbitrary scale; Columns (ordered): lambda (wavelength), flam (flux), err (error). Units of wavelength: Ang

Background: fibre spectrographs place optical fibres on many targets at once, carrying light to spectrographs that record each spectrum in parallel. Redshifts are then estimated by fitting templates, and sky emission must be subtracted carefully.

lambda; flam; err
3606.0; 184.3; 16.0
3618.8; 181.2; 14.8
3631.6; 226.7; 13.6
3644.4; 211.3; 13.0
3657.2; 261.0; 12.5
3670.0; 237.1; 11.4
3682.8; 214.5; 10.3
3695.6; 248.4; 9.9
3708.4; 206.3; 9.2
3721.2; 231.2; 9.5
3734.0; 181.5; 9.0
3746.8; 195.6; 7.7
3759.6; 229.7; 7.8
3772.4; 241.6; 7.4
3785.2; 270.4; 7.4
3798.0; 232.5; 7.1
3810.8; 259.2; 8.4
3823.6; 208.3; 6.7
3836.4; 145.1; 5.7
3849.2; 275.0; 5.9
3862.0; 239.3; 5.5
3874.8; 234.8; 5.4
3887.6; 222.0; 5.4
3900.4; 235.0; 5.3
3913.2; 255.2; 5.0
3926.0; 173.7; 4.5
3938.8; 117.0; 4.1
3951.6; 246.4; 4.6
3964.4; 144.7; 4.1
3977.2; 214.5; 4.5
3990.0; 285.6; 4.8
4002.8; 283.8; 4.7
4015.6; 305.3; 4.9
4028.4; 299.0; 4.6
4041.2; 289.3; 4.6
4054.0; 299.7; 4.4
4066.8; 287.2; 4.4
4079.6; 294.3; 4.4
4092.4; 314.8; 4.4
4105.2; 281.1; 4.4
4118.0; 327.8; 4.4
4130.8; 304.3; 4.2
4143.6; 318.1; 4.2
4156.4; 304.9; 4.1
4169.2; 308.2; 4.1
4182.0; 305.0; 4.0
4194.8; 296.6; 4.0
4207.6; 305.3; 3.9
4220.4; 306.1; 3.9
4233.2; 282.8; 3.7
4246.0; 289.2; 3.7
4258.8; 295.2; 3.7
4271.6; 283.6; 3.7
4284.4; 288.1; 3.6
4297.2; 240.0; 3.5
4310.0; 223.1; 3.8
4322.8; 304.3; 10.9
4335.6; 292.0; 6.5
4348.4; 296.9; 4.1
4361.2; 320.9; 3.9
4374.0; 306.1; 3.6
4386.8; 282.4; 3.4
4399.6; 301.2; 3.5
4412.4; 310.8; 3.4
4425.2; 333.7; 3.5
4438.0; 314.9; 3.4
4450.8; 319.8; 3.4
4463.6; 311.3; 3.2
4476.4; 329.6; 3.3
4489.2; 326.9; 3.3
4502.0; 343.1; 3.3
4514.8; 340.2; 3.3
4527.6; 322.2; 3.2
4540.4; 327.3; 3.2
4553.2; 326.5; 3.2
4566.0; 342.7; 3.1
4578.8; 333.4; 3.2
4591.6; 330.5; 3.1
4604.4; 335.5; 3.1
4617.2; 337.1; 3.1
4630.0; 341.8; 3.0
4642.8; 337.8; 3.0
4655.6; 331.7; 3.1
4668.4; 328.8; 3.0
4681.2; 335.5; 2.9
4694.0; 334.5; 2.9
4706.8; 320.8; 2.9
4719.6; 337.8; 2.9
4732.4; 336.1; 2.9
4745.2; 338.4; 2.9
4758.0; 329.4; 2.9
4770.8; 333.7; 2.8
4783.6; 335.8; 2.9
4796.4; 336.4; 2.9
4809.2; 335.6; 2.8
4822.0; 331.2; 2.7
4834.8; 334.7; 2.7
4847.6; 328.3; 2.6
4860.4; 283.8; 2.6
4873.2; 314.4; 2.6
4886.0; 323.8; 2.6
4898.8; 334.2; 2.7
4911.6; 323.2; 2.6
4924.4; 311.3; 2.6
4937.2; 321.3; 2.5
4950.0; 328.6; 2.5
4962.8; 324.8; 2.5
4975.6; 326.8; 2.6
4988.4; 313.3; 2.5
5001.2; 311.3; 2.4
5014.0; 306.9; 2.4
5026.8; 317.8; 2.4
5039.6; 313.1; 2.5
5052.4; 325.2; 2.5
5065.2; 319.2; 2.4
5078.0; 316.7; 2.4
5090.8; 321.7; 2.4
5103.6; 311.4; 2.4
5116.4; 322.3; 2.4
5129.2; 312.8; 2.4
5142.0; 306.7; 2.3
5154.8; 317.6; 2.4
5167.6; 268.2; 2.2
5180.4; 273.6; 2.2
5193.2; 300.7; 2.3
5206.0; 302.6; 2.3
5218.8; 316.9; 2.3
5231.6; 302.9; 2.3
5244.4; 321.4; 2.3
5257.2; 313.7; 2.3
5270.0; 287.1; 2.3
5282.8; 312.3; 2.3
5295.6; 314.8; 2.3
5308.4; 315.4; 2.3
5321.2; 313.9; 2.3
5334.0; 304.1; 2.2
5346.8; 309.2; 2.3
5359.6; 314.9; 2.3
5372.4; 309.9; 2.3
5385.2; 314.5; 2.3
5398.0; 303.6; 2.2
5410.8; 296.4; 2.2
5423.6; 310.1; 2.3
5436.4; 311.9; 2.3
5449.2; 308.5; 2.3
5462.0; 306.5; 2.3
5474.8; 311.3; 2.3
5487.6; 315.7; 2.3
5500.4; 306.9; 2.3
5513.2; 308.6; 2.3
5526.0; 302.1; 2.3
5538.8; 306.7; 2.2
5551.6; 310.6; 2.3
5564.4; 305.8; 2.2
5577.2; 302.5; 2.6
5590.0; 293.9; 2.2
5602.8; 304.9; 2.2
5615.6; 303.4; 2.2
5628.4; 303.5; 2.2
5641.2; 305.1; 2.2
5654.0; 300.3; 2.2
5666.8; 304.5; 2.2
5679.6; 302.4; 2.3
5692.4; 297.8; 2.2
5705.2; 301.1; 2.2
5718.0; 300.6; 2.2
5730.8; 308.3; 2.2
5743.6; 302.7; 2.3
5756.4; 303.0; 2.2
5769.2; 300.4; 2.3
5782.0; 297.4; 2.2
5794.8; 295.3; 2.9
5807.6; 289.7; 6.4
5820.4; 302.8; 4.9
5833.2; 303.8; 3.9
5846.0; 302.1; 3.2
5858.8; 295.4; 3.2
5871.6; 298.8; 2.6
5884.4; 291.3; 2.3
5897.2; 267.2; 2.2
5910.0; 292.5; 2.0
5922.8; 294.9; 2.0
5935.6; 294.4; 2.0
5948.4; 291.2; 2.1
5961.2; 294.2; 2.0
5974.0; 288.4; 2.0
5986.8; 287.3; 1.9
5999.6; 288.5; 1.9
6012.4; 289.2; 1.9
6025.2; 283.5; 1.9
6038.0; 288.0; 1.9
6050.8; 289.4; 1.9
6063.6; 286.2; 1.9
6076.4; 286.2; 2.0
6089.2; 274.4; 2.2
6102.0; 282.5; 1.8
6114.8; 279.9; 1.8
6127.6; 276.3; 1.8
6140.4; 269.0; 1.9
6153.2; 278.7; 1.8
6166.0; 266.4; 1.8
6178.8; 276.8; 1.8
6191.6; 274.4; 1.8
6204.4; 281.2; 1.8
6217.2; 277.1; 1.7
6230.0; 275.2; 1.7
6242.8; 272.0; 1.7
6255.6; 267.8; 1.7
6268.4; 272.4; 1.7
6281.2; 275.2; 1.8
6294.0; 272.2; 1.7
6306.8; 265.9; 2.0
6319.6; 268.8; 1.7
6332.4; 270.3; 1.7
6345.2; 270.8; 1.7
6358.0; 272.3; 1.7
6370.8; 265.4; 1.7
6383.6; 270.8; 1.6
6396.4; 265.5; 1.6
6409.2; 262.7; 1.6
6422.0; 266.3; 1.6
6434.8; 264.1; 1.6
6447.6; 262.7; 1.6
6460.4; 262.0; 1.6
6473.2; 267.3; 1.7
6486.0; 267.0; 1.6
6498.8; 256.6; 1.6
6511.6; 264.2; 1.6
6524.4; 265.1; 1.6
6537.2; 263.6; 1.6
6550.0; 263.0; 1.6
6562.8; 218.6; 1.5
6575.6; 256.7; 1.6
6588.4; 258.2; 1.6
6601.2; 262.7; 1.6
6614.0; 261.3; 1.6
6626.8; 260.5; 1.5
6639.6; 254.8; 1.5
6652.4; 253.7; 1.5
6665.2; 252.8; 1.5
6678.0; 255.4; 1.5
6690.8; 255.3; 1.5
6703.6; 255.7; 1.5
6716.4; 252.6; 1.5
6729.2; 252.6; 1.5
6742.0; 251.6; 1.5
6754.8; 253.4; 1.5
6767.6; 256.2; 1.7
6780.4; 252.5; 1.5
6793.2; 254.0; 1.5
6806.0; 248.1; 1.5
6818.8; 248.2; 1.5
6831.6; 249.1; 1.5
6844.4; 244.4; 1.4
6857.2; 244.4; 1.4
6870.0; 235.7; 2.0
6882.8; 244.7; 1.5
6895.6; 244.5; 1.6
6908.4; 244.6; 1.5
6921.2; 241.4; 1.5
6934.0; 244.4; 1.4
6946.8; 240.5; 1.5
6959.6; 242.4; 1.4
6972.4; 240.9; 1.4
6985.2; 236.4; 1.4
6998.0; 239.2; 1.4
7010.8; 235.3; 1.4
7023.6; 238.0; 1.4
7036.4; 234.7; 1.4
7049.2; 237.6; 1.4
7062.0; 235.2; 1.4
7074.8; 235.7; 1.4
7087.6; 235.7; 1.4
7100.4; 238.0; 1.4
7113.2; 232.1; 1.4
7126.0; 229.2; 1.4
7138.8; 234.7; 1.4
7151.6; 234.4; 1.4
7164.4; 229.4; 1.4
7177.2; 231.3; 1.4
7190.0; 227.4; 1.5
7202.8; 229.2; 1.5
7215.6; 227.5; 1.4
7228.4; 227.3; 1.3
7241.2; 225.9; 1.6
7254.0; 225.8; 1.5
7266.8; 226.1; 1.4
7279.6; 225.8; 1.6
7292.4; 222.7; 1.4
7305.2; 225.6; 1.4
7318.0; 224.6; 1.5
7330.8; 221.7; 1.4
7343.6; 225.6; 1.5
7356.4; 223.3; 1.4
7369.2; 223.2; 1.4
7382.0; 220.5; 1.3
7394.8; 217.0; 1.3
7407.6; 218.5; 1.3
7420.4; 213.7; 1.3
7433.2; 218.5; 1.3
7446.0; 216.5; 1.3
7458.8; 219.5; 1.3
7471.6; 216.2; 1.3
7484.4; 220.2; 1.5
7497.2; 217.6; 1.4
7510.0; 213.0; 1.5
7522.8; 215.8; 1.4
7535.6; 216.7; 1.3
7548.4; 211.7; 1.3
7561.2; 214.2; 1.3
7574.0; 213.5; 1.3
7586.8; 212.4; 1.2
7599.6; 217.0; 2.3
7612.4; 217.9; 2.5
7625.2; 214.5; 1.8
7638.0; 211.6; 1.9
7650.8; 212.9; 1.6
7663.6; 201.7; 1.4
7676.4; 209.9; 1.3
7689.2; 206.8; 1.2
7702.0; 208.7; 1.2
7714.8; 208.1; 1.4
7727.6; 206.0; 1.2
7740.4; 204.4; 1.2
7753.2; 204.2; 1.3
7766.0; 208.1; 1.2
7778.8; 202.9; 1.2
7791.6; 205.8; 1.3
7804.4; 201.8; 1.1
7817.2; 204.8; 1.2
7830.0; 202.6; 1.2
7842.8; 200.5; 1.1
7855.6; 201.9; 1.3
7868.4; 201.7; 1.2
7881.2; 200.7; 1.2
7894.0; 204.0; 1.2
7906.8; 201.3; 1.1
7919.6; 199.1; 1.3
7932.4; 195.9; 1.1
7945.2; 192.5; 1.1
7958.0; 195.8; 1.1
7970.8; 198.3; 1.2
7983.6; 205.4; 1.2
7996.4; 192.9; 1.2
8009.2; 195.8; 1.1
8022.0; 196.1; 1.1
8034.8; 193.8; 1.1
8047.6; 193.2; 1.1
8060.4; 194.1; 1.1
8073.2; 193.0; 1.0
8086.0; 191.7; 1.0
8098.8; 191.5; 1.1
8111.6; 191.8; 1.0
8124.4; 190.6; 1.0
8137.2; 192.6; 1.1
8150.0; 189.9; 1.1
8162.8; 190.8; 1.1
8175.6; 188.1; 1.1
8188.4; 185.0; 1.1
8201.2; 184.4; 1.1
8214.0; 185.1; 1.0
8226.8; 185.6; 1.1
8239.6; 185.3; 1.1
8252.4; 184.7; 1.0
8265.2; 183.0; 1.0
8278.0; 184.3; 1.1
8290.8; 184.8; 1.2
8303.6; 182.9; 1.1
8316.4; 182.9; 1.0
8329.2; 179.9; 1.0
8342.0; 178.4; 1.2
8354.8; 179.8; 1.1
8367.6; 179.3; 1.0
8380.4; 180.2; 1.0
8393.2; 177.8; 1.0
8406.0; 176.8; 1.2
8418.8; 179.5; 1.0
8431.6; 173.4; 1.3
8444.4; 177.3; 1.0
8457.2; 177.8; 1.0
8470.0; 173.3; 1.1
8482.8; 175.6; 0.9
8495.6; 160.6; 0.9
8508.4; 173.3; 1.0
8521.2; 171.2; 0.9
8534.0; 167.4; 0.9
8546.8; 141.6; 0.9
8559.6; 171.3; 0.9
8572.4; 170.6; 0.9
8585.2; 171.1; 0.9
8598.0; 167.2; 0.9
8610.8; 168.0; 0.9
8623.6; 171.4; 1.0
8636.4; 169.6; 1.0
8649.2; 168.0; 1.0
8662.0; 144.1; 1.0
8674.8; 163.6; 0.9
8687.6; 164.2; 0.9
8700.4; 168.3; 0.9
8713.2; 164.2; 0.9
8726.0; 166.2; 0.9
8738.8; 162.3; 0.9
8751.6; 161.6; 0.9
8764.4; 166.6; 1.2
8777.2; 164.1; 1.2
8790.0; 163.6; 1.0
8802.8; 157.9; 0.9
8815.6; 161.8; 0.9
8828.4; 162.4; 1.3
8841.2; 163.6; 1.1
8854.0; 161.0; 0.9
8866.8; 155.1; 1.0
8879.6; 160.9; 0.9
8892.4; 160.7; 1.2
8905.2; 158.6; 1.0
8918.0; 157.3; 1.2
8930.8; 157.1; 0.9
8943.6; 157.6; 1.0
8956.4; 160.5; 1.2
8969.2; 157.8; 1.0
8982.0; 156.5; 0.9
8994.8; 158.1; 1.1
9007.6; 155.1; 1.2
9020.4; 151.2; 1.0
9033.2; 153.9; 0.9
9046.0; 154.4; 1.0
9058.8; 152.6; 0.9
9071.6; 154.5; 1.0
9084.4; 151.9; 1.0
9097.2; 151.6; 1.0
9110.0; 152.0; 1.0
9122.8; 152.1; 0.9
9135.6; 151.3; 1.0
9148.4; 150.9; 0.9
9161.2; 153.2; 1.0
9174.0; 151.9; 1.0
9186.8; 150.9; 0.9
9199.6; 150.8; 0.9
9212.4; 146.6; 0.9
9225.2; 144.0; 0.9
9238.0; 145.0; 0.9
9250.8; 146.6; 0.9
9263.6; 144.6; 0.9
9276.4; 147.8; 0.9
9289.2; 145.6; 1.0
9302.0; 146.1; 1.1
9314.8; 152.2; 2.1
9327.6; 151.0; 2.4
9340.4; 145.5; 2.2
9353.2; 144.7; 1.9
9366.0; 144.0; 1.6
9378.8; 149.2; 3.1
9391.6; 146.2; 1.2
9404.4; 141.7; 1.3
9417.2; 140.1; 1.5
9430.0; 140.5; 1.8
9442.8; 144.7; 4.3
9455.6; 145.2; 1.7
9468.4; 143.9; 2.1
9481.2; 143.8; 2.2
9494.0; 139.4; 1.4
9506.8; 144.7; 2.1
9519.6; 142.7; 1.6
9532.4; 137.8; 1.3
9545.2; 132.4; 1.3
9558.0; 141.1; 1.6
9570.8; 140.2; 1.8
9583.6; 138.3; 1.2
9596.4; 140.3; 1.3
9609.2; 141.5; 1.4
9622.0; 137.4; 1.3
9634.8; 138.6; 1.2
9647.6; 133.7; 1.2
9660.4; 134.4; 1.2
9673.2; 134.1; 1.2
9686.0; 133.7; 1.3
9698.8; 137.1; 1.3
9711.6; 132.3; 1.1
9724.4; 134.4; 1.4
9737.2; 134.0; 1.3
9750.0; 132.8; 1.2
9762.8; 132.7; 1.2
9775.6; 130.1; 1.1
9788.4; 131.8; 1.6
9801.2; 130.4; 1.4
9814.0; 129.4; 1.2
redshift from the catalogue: 0.000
